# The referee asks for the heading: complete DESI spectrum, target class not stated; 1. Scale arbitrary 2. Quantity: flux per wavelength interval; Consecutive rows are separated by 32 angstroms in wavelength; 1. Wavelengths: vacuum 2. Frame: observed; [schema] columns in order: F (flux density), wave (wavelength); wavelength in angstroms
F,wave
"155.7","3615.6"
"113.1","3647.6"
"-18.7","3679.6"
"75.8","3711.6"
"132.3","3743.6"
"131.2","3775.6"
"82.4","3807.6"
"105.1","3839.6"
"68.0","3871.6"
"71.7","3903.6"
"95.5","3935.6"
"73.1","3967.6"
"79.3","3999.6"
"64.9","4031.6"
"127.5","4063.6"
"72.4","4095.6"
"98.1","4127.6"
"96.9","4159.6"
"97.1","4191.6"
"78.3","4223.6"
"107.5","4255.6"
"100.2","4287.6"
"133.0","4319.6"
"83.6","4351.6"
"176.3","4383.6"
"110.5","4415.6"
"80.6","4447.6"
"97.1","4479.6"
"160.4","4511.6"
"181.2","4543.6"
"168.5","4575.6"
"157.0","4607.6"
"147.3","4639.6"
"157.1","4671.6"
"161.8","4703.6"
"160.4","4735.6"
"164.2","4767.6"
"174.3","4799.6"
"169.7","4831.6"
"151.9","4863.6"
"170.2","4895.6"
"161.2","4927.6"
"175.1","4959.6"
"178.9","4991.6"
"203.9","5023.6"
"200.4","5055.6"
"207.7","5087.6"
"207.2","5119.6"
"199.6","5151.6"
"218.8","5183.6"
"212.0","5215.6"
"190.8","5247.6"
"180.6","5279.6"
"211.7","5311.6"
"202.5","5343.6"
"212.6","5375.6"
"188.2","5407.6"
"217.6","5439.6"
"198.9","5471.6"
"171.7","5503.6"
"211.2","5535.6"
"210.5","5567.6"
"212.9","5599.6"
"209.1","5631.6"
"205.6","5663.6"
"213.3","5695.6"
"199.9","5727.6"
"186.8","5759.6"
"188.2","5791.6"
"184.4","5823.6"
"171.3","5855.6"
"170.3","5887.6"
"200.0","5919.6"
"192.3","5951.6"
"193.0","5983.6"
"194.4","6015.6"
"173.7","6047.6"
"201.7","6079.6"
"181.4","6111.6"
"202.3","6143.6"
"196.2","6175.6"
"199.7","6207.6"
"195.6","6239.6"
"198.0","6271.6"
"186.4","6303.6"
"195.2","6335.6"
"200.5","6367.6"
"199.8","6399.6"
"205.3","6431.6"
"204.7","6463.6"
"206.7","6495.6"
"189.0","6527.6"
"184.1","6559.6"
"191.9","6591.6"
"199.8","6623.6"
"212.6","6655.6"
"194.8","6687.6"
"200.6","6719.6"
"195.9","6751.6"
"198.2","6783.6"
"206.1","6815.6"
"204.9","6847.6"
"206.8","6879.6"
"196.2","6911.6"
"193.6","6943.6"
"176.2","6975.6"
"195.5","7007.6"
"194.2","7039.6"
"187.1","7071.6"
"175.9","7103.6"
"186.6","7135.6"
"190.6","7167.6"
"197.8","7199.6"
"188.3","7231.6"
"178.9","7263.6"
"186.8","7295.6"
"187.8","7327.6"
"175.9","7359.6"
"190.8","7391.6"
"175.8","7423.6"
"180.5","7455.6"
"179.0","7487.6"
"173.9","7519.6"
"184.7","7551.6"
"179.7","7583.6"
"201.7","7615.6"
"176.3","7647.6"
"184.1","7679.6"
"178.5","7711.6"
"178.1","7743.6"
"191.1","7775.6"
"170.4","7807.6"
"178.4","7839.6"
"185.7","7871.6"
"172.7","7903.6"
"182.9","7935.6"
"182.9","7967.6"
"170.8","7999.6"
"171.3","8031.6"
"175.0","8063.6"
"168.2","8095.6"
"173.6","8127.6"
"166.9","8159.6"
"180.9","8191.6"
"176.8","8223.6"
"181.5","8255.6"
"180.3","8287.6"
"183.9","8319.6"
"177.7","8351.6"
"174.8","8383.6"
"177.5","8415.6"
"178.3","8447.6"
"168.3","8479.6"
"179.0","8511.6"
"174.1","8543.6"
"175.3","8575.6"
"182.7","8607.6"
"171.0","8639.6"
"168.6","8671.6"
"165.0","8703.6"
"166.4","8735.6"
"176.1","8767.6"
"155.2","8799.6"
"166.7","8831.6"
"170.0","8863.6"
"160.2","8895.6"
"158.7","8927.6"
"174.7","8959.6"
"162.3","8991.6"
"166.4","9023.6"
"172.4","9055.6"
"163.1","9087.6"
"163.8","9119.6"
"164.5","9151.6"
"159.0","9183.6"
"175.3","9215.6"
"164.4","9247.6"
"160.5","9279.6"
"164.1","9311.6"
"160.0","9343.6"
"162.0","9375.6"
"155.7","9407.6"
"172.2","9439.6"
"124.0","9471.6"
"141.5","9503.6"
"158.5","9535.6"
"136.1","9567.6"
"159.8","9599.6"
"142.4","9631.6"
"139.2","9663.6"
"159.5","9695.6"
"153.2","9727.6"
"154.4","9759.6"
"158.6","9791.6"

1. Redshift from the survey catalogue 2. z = 0.13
